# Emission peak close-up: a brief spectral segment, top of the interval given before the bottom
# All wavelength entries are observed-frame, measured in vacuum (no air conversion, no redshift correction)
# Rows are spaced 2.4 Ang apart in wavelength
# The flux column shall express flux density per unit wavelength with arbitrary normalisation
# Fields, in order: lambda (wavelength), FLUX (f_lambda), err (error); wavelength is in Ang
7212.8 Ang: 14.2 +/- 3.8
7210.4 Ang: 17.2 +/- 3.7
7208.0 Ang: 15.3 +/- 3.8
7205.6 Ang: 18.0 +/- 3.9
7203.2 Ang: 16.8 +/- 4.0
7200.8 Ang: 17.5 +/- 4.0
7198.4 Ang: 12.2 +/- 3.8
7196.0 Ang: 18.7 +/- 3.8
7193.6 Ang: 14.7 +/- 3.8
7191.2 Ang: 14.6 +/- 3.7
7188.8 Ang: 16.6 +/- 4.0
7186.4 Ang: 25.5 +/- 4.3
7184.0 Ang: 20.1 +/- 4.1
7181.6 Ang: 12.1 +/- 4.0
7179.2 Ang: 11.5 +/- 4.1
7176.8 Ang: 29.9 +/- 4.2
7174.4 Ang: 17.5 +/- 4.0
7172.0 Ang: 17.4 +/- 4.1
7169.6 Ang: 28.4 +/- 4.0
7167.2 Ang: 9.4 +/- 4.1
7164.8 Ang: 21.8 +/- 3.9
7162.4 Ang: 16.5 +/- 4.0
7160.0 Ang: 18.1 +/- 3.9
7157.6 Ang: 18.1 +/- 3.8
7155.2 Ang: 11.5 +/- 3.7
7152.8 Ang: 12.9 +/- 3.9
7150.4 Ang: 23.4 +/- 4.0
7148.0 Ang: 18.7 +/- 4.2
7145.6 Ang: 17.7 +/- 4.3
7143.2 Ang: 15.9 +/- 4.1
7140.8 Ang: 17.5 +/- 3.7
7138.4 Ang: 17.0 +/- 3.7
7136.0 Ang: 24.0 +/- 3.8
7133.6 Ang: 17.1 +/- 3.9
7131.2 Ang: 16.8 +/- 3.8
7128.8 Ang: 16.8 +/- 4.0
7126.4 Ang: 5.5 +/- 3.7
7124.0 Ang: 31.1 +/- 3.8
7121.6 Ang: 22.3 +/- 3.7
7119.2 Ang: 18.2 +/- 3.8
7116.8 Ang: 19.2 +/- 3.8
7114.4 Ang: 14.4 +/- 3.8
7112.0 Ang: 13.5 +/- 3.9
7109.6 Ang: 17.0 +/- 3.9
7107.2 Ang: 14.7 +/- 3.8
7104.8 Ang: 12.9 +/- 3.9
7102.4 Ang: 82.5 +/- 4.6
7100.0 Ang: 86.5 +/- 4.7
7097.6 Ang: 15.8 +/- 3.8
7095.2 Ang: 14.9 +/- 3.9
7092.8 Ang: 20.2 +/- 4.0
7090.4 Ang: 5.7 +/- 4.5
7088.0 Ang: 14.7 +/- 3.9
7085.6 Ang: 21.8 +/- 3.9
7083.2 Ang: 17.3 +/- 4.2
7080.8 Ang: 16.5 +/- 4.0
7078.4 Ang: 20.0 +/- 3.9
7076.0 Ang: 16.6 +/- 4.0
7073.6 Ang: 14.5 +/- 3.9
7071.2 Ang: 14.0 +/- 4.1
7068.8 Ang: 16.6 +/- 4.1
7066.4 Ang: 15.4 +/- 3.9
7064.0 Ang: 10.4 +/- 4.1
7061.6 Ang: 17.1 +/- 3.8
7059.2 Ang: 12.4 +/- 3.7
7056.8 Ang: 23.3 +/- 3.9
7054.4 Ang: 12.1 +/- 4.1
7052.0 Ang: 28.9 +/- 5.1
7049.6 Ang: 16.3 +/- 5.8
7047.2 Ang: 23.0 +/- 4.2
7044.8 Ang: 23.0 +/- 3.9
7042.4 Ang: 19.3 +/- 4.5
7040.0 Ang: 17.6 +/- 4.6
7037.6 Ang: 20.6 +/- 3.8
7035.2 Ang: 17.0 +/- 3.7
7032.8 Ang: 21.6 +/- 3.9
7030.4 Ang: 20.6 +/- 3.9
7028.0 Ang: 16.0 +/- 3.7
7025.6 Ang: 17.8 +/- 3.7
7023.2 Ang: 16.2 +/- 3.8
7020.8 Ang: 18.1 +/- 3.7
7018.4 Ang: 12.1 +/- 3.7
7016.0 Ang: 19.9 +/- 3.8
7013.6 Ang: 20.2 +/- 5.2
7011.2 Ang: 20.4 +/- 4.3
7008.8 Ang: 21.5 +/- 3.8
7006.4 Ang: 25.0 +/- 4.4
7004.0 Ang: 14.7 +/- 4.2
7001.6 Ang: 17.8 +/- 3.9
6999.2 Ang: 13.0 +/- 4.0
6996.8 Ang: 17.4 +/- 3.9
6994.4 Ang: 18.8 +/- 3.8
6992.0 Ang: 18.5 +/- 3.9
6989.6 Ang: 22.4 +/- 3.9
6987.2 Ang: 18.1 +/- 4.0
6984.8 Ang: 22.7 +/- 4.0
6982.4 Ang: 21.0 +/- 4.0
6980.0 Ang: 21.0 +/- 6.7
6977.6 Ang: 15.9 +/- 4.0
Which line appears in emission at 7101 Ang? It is Halpha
